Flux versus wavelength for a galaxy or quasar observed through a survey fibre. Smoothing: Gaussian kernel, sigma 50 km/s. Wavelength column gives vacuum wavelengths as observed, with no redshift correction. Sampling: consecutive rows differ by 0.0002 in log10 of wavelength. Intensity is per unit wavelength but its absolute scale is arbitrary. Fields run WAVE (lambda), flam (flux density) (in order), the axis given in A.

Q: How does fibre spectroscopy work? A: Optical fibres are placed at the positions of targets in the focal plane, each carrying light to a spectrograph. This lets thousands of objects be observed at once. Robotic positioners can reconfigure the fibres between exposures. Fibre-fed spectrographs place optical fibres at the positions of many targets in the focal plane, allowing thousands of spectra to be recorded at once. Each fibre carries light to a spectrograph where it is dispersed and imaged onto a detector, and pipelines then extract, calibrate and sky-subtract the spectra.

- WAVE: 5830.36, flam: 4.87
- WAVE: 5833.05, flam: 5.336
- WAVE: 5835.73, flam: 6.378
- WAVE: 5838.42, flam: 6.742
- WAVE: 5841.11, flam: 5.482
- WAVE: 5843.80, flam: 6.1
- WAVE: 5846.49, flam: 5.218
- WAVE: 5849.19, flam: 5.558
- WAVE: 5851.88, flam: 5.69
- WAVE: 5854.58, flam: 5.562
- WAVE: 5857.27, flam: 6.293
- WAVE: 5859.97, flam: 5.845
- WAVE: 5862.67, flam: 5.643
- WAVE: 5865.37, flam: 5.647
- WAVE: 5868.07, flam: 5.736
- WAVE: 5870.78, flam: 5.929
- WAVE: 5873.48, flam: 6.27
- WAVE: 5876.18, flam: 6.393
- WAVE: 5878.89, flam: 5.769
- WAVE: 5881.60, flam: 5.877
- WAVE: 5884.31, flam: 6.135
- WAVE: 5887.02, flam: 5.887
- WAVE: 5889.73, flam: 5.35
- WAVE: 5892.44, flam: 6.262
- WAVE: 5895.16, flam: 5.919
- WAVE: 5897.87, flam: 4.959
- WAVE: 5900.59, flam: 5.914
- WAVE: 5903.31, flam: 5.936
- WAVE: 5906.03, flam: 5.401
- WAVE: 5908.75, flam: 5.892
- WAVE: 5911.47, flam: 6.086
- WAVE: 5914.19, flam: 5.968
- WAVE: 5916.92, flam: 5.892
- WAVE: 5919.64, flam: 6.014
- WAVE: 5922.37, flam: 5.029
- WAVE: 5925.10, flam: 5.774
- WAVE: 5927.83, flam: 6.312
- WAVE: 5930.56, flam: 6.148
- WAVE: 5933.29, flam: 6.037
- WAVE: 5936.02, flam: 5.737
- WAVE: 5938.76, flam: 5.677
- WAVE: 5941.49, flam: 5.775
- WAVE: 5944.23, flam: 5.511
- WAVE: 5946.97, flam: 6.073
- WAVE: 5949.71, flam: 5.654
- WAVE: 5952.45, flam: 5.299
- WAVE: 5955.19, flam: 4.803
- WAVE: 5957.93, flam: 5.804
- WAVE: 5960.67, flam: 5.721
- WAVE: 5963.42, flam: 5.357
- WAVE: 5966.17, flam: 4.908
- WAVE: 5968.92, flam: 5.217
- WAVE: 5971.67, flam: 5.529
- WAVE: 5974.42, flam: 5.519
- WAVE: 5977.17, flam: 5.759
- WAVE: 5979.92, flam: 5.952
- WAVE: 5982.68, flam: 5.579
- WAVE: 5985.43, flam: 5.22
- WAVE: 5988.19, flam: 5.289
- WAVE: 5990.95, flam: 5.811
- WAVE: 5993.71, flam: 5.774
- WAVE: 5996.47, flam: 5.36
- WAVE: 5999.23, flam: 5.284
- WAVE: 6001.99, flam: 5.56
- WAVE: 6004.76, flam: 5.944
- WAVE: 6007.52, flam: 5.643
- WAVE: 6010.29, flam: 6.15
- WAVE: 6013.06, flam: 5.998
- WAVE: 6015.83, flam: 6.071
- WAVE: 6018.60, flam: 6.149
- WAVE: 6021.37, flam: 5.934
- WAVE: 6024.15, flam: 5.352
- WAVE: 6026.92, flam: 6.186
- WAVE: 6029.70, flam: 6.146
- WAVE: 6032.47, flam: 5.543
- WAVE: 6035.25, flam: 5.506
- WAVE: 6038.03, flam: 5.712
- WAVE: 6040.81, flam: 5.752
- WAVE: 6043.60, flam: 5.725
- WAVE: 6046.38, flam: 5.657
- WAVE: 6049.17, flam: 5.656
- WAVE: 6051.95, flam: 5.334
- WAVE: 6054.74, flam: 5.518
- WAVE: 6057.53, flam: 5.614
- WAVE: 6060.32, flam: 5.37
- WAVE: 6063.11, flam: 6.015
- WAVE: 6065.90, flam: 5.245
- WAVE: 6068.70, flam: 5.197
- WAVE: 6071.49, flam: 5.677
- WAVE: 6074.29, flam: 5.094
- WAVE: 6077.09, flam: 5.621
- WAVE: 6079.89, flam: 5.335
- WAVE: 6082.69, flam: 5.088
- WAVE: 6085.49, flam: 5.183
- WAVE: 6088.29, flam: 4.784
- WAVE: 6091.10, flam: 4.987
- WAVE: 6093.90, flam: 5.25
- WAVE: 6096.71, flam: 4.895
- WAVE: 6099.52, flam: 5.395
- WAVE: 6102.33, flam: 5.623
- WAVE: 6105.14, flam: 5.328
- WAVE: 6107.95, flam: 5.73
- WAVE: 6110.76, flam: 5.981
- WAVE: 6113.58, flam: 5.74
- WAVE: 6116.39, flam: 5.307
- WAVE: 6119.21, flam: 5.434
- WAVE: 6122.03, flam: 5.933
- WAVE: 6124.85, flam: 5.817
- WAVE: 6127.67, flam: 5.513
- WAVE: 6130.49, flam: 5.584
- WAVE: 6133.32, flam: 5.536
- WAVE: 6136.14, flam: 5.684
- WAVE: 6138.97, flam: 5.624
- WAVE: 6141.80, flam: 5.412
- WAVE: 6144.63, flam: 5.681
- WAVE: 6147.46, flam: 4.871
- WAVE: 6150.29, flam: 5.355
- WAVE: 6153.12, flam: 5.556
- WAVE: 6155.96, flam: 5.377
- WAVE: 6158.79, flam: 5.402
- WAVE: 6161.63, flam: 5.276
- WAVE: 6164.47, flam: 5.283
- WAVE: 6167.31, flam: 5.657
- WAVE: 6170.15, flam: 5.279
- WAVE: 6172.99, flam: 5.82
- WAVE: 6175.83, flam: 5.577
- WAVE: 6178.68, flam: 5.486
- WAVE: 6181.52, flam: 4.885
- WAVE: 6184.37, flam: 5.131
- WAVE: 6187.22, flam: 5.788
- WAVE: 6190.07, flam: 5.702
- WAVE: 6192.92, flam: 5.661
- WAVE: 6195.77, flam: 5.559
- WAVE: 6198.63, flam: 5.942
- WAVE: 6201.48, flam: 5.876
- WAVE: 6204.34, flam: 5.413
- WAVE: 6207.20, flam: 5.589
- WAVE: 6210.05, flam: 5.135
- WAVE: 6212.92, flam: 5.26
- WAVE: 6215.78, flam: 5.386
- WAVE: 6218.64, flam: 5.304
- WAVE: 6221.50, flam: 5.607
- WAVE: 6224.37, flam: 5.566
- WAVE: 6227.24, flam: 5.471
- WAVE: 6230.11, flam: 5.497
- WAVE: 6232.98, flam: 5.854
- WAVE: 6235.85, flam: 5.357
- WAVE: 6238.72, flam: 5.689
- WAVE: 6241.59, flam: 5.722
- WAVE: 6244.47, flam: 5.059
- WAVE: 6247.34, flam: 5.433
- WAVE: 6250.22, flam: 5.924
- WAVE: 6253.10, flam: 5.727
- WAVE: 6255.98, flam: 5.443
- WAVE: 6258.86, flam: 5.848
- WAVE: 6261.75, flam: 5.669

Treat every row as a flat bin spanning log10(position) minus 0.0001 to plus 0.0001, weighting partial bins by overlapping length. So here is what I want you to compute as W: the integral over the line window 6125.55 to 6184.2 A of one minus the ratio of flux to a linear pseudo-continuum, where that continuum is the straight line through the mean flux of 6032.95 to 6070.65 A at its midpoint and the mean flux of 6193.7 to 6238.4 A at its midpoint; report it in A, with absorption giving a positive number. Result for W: 1.1 A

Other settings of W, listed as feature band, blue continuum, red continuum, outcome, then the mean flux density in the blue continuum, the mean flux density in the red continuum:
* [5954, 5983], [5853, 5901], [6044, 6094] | 0.8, 5.85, 5.38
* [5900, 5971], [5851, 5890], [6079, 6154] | 1.0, 5.89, 5.43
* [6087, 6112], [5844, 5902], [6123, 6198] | 1.0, 5.81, 5.49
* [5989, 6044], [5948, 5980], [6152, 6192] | -3.3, 5.45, 5.45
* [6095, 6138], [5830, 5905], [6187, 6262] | 0.6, 5.82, 5.57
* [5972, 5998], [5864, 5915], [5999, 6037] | 1.2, 5.86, 5.83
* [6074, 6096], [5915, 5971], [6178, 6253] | 1.6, 5.64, 5.52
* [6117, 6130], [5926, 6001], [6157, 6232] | -0.3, 5.6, 5.48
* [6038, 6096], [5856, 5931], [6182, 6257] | 2.9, 5.86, 5.53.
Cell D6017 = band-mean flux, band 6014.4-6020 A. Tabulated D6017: 6.11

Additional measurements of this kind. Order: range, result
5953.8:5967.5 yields 5.32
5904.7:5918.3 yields 5.85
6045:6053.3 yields 5.55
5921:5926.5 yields 5.4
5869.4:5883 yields 6.05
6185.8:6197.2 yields 5.68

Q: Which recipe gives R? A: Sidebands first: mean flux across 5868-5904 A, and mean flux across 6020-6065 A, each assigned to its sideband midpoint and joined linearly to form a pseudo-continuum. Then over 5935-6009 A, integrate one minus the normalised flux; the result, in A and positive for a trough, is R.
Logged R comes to 2.9 A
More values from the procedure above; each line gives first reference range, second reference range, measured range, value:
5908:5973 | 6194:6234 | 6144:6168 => 0.84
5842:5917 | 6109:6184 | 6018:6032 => -0.67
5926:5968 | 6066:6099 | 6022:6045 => -1.65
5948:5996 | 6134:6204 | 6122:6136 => -0.41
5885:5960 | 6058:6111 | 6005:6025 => -1.44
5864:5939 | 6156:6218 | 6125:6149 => 0.17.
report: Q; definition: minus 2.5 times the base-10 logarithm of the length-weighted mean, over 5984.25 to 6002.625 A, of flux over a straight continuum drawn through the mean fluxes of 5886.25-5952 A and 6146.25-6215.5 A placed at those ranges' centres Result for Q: 0.044 mag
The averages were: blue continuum 5.79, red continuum 5.45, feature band 5.47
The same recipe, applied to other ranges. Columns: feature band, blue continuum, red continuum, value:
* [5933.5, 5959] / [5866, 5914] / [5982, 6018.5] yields 0.03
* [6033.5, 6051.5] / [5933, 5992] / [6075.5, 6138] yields -0.03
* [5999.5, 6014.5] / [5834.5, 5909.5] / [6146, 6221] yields -0.03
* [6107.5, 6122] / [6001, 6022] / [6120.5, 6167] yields -0.01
